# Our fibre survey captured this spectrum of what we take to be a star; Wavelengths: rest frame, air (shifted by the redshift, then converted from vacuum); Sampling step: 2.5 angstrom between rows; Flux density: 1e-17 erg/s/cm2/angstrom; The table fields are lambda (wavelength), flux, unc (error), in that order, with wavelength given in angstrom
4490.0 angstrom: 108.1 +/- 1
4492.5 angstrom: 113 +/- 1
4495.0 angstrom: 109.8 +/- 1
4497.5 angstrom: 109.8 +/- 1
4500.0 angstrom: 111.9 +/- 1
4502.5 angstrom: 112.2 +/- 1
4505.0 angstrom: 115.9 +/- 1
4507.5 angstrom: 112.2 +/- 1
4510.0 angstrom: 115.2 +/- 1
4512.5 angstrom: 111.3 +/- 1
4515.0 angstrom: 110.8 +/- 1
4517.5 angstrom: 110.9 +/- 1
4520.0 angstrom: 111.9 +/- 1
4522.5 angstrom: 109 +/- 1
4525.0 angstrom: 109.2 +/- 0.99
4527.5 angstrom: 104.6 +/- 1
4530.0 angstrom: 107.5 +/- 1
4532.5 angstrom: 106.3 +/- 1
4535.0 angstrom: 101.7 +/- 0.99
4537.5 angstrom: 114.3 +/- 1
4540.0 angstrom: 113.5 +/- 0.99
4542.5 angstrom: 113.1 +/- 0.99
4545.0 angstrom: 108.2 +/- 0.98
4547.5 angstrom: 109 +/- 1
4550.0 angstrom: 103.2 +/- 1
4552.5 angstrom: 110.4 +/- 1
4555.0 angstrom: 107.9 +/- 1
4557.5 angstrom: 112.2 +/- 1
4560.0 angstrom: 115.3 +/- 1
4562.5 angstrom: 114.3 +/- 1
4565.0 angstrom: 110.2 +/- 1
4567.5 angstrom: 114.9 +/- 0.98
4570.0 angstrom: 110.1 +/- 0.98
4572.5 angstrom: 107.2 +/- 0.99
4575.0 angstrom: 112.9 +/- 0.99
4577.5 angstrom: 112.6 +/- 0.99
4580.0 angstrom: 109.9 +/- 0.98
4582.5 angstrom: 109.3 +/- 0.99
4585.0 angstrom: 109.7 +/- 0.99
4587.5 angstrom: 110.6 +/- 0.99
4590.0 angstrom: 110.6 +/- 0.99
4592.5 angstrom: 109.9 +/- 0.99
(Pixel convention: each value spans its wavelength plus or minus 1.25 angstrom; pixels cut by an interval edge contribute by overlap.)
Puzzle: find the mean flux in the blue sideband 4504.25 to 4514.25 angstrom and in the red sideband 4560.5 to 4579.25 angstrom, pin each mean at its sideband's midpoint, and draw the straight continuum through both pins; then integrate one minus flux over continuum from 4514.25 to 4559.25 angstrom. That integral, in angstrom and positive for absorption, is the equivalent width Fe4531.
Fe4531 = 1.4 angstrom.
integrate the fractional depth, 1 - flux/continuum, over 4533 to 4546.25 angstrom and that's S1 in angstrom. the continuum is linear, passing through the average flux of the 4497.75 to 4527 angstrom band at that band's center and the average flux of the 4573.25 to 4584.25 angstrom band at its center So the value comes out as 0.2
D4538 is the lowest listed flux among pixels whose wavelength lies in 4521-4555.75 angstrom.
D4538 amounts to 101.7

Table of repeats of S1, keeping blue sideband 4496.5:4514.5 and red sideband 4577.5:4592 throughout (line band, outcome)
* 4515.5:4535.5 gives 0.7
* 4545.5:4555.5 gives 0.3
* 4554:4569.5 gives -0.2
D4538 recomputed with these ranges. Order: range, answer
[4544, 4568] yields 103.2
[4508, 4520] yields 110.8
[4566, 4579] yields 107.2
